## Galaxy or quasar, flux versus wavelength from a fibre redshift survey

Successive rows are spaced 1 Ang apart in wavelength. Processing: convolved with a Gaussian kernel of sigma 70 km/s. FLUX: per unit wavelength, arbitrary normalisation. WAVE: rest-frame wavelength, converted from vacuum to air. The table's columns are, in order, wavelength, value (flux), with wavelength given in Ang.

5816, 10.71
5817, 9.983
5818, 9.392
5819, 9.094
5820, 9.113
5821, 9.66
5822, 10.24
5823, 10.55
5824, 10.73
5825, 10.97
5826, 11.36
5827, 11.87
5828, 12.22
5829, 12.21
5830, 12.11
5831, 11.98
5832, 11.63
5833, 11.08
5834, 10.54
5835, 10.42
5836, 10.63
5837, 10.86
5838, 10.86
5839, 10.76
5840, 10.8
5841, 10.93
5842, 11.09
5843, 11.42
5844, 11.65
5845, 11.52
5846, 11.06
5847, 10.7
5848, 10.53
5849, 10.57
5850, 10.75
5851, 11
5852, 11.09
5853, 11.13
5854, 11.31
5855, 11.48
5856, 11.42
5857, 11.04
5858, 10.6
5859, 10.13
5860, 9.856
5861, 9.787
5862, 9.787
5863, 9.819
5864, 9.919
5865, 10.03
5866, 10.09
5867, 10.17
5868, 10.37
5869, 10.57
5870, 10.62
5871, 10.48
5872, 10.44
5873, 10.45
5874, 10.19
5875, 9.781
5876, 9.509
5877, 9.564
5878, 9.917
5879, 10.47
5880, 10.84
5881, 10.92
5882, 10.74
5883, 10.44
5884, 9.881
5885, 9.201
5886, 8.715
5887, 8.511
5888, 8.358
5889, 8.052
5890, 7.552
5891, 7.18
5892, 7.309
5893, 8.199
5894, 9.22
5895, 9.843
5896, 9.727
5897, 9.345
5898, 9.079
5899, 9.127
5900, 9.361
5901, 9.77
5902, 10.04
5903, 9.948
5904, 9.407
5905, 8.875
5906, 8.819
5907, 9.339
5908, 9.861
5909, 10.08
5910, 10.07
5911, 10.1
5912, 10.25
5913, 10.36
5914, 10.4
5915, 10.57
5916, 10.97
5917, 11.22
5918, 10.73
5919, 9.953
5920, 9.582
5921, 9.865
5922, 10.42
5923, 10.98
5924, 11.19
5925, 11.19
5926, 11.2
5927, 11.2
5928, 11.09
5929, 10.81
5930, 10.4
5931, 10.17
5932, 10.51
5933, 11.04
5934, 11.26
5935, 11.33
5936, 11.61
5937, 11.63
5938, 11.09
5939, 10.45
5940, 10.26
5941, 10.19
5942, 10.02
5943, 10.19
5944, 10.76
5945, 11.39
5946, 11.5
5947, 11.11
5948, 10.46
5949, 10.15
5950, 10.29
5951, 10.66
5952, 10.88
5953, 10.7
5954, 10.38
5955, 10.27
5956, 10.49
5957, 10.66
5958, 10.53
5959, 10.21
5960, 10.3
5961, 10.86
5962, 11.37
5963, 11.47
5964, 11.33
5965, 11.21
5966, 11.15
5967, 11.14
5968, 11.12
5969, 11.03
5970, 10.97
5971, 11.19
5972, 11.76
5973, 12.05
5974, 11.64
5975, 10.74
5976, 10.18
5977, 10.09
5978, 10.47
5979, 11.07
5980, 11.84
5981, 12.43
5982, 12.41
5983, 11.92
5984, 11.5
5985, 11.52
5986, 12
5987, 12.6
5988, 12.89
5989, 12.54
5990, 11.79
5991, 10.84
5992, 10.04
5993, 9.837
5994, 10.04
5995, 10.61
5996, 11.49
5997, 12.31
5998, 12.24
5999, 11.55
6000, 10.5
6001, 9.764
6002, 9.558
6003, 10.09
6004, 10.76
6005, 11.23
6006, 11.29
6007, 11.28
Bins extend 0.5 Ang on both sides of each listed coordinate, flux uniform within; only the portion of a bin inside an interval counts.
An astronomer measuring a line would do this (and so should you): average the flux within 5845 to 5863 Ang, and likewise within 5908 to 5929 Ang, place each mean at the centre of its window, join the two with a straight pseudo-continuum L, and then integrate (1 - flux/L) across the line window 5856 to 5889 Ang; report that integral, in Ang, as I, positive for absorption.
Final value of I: 1.99 Ang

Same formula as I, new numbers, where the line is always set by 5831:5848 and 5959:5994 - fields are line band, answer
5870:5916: 6.35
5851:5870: 0.96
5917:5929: 0.52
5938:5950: 0.68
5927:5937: 0.22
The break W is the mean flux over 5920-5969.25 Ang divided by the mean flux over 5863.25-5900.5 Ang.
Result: 1.13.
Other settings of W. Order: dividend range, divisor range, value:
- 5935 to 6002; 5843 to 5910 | 1.11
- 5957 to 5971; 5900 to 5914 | 1.12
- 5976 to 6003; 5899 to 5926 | 1.11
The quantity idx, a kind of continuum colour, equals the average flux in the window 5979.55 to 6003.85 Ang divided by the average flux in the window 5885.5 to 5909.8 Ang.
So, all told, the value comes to 1.26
